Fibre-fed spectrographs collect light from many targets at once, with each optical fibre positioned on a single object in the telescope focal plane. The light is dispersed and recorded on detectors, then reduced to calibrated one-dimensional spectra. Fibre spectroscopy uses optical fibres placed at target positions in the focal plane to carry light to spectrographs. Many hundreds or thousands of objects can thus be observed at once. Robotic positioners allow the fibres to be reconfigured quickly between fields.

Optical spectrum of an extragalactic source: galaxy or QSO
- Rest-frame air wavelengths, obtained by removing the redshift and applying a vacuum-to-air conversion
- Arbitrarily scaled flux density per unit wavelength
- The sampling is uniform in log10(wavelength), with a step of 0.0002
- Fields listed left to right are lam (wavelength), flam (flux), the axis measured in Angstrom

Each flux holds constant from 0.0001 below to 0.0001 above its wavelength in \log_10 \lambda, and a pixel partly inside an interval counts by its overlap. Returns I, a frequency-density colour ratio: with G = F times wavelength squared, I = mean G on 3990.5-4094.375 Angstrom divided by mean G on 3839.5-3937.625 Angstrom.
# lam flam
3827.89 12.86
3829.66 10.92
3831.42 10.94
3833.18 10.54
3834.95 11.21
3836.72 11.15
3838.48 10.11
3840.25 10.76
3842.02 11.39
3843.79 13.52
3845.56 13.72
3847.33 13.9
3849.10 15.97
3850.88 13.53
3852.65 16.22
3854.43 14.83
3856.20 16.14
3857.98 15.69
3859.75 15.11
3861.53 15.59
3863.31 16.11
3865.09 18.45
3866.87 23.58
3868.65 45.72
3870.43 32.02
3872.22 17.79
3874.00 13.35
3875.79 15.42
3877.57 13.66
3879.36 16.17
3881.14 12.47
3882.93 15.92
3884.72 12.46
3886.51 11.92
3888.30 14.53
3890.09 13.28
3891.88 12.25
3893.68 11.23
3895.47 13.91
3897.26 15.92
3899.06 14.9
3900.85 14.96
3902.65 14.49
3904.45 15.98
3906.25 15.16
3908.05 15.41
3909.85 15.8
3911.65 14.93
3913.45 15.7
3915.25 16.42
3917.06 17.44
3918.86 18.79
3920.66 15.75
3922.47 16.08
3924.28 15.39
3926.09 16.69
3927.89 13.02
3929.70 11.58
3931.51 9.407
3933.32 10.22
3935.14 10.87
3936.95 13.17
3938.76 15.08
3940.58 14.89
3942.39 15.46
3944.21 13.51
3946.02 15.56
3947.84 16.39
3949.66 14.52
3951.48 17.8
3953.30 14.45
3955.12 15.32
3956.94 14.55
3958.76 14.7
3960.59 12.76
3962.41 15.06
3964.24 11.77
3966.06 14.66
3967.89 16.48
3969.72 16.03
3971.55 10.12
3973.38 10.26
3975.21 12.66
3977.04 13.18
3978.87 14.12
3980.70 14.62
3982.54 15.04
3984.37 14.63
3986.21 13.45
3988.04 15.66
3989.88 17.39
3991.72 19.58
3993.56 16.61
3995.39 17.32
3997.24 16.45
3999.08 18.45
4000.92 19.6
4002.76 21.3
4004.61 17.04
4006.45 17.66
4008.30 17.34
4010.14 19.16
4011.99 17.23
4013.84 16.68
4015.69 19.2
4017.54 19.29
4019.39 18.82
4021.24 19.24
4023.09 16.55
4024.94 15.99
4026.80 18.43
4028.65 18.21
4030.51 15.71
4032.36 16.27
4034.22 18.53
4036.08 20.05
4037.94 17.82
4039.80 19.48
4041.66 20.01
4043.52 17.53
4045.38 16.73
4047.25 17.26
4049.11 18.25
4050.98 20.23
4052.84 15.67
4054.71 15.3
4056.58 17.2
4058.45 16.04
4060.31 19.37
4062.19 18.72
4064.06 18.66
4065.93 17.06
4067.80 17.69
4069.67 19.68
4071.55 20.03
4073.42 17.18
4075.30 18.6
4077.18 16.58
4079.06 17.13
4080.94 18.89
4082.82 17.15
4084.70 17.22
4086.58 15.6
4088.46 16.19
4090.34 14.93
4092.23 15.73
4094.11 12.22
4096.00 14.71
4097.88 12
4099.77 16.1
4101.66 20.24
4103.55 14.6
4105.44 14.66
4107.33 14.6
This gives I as 1.23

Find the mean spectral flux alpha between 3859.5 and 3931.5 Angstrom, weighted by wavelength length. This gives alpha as 16.3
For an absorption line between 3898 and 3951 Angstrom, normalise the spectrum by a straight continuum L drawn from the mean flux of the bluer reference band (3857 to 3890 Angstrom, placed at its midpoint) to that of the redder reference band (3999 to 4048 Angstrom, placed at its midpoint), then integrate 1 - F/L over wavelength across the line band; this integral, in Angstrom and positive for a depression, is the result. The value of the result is 9.6 Angstrom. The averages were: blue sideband 18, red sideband 18.1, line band 14.8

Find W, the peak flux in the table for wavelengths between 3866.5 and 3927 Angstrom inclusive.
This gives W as 45.72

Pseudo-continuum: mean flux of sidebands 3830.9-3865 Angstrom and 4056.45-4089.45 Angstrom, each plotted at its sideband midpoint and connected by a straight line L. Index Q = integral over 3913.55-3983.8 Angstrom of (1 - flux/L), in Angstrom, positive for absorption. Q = 5.1 Angstrom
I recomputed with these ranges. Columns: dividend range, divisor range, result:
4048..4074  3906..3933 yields 1.28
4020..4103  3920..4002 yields 1.24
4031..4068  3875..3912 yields 1.35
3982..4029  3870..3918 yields 1.23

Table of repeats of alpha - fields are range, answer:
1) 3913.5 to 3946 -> 14.4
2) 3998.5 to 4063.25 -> 18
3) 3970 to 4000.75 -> 15.1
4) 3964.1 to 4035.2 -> 16.5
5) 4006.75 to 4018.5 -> 18.1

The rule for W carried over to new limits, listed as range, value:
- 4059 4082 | 20.03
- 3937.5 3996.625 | 19.58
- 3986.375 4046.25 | 21.3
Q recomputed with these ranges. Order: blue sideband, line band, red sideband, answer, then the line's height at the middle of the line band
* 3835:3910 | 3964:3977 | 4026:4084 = 2.8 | 16.9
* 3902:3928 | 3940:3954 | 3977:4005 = 0.7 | 16.2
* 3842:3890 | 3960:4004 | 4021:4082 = 5.5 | 17.5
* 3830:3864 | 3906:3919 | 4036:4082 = -1.1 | 14.9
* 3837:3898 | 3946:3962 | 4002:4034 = 1.8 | 17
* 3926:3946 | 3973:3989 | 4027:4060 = 1.2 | 15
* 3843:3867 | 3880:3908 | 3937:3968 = 2.3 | 15.3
